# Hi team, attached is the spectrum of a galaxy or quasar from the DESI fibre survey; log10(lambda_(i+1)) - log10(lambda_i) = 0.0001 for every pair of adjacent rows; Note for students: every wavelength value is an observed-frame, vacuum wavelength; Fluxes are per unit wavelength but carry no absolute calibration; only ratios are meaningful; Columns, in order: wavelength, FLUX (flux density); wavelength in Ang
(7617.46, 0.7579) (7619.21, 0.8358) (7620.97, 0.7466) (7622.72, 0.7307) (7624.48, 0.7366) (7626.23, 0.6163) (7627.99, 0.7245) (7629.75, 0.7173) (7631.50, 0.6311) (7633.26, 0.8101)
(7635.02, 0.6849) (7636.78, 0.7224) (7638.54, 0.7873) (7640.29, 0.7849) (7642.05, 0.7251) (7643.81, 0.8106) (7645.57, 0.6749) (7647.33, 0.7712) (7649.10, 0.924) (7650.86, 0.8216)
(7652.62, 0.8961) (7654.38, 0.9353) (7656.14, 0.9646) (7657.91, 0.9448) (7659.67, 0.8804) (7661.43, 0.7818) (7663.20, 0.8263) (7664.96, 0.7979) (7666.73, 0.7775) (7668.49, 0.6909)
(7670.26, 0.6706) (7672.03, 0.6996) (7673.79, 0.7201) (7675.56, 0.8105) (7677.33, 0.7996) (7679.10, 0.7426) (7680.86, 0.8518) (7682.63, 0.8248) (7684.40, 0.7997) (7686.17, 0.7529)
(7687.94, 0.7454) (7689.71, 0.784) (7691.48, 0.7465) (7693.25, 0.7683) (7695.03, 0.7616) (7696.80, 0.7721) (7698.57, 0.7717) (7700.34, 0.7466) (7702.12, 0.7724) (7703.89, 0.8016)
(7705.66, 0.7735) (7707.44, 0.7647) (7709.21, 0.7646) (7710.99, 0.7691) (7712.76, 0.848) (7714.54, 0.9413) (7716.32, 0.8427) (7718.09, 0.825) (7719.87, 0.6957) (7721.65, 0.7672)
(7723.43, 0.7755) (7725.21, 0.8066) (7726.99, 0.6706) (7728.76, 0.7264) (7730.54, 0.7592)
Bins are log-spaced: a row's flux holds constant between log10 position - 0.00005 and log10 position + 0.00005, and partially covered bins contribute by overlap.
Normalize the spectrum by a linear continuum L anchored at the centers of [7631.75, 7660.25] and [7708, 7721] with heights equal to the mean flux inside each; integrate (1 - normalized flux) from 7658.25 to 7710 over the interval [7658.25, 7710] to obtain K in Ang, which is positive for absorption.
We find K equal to 2.5 Ang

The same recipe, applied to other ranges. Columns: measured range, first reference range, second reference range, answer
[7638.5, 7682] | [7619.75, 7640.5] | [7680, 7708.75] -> -3.2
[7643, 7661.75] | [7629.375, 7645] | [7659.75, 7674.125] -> -2.7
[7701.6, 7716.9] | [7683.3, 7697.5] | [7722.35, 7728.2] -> -1.0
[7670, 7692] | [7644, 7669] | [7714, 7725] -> 1.5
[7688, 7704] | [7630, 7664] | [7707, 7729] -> 0.5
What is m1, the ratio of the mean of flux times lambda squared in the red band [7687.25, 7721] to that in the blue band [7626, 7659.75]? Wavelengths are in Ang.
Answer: 1.00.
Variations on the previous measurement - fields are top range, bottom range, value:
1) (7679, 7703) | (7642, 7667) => 0.93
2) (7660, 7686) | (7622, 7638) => 1.10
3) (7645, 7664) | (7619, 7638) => 1.20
